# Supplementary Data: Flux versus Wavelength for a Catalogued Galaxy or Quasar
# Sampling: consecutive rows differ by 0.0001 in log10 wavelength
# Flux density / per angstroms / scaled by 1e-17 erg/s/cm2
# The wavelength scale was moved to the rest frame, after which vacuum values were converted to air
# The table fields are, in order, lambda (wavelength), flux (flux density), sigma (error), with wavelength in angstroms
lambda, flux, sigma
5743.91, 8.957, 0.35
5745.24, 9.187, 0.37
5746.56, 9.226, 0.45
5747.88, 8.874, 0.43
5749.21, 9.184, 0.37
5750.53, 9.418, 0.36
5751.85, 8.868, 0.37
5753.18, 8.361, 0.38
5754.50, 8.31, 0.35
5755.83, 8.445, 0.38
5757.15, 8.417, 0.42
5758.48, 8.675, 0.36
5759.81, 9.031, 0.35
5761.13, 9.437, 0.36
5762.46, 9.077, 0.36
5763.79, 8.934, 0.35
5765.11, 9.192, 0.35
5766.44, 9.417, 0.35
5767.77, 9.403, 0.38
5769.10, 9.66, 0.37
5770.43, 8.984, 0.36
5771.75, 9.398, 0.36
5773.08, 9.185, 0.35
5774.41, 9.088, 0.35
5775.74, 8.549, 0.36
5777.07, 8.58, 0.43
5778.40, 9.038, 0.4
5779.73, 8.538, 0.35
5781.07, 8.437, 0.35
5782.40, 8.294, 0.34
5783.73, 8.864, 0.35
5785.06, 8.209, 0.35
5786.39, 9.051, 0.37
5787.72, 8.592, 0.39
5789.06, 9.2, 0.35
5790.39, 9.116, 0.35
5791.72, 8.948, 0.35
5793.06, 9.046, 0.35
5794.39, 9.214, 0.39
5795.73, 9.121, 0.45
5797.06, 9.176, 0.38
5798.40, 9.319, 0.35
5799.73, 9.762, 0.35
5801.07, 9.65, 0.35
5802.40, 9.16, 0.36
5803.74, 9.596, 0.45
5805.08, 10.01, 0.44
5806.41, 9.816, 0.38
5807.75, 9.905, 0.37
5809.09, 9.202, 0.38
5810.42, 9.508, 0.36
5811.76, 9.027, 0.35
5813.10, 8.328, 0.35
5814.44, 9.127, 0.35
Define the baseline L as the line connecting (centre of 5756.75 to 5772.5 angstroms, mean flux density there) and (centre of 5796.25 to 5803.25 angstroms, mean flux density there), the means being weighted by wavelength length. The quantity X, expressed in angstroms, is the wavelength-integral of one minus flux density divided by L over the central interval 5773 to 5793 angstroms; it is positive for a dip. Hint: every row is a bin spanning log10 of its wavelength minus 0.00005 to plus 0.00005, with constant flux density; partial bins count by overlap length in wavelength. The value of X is 1.10 angstroms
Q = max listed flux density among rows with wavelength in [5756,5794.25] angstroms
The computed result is 9.66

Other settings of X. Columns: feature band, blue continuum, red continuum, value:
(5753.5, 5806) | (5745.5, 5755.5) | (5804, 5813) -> 1.0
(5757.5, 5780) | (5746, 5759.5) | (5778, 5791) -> -0.8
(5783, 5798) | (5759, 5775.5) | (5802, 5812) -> 0.7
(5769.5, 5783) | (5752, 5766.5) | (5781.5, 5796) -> 0.0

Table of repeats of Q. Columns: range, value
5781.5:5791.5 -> 9.2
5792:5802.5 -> 9.762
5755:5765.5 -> 9.437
